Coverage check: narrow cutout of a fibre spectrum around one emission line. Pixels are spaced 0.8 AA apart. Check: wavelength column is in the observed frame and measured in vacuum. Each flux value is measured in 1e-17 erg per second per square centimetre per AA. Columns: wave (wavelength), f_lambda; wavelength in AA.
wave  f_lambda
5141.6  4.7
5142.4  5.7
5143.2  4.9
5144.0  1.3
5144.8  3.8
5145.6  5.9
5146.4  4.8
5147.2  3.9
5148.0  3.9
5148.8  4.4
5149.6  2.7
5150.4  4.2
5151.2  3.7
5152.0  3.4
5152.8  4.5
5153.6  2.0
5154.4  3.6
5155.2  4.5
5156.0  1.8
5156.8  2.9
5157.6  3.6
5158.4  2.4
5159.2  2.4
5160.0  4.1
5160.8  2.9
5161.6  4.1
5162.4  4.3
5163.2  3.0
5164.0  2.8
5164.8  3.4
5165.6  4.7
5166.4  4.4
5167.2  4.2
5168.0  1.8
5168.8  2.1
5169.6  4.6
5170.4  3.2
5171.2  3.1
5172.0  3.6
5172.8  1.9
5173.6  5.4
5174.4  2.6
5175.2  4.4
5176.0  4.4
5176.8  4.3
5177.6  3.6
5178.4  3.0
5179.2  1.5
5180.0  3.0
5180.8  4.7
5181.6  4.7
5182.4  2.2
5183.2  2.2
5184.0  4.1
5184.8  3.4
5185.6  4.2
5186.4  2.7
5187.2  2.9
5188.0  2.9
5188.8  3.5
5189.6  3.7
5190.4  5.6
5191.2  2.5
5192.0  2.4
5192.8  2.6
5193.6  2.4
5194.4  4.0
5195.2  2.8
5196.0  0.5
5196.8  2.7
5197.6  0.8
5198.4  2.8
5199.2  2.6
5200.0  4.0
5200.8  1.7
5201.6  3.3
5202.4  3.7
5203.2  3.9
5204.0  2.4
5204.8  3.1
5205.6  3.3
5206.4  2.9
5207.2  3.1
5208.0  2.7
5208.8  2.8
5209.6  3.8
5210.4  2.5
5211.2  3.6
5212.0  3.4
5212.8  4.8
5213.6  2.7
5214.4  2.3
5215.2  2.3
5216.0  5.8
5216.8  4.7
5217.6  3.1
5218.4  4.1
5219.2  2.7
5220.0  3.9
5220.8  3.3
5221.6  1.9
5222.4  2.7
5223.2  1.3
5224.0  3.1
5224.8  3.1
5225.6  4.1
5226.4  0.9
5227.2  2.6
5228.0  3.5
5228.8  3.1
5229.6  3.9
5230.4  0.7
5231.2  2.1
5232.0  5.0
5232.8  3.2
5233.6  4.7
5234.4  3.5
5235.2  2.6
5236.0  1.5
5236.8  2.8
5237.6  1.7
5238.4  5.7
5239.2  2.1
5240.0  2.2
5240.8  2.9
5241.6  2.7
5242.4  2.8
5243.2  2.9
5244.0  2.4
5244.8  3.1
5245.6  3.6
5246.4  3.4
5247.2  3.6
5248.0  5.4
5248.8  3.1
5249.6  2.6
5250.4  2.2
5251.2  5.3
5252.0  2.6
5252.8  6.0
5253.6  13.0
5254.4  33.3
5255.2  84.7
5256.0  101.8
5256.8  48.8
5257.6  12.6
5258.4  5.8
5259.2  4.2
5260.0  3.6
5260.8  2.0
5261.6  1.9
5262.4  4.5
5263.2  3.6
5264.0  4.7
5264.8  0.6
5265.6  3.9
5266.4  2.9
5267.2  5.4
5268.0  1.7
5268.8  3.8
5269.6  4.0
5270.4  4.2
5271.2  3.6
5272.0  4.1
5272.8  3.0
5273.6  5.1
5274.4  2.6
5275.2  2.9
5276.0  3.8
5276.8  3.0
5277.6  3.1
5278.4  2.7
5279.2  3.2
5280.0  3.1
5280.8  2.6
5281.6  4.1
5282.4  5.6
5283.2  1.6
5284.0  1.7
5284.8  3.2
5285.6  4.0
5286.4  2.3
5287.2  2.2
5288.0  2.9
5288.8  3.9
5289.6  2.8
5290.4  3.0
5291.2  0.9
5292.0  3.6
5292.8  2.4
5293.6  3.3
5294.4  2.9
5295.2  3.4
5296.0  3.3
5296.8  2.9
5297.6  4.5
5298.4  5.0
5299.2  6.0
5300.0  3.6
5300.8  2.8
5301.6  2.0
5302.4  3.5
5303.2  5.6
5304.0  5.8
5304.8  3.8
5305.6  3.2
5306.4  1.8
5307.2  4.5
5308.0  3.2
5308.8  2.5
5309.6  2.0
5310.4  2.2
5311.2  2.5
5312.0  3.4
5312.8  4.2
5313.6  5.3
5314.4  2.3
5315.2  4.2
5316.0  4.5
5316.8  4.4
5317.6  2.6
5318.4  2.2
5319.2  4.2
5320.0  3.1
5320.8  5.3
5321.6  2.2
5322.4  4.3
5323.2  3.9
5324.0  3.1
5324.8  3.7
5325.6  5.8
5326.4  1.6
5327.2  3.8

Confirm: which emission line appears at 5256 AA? Hbeta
